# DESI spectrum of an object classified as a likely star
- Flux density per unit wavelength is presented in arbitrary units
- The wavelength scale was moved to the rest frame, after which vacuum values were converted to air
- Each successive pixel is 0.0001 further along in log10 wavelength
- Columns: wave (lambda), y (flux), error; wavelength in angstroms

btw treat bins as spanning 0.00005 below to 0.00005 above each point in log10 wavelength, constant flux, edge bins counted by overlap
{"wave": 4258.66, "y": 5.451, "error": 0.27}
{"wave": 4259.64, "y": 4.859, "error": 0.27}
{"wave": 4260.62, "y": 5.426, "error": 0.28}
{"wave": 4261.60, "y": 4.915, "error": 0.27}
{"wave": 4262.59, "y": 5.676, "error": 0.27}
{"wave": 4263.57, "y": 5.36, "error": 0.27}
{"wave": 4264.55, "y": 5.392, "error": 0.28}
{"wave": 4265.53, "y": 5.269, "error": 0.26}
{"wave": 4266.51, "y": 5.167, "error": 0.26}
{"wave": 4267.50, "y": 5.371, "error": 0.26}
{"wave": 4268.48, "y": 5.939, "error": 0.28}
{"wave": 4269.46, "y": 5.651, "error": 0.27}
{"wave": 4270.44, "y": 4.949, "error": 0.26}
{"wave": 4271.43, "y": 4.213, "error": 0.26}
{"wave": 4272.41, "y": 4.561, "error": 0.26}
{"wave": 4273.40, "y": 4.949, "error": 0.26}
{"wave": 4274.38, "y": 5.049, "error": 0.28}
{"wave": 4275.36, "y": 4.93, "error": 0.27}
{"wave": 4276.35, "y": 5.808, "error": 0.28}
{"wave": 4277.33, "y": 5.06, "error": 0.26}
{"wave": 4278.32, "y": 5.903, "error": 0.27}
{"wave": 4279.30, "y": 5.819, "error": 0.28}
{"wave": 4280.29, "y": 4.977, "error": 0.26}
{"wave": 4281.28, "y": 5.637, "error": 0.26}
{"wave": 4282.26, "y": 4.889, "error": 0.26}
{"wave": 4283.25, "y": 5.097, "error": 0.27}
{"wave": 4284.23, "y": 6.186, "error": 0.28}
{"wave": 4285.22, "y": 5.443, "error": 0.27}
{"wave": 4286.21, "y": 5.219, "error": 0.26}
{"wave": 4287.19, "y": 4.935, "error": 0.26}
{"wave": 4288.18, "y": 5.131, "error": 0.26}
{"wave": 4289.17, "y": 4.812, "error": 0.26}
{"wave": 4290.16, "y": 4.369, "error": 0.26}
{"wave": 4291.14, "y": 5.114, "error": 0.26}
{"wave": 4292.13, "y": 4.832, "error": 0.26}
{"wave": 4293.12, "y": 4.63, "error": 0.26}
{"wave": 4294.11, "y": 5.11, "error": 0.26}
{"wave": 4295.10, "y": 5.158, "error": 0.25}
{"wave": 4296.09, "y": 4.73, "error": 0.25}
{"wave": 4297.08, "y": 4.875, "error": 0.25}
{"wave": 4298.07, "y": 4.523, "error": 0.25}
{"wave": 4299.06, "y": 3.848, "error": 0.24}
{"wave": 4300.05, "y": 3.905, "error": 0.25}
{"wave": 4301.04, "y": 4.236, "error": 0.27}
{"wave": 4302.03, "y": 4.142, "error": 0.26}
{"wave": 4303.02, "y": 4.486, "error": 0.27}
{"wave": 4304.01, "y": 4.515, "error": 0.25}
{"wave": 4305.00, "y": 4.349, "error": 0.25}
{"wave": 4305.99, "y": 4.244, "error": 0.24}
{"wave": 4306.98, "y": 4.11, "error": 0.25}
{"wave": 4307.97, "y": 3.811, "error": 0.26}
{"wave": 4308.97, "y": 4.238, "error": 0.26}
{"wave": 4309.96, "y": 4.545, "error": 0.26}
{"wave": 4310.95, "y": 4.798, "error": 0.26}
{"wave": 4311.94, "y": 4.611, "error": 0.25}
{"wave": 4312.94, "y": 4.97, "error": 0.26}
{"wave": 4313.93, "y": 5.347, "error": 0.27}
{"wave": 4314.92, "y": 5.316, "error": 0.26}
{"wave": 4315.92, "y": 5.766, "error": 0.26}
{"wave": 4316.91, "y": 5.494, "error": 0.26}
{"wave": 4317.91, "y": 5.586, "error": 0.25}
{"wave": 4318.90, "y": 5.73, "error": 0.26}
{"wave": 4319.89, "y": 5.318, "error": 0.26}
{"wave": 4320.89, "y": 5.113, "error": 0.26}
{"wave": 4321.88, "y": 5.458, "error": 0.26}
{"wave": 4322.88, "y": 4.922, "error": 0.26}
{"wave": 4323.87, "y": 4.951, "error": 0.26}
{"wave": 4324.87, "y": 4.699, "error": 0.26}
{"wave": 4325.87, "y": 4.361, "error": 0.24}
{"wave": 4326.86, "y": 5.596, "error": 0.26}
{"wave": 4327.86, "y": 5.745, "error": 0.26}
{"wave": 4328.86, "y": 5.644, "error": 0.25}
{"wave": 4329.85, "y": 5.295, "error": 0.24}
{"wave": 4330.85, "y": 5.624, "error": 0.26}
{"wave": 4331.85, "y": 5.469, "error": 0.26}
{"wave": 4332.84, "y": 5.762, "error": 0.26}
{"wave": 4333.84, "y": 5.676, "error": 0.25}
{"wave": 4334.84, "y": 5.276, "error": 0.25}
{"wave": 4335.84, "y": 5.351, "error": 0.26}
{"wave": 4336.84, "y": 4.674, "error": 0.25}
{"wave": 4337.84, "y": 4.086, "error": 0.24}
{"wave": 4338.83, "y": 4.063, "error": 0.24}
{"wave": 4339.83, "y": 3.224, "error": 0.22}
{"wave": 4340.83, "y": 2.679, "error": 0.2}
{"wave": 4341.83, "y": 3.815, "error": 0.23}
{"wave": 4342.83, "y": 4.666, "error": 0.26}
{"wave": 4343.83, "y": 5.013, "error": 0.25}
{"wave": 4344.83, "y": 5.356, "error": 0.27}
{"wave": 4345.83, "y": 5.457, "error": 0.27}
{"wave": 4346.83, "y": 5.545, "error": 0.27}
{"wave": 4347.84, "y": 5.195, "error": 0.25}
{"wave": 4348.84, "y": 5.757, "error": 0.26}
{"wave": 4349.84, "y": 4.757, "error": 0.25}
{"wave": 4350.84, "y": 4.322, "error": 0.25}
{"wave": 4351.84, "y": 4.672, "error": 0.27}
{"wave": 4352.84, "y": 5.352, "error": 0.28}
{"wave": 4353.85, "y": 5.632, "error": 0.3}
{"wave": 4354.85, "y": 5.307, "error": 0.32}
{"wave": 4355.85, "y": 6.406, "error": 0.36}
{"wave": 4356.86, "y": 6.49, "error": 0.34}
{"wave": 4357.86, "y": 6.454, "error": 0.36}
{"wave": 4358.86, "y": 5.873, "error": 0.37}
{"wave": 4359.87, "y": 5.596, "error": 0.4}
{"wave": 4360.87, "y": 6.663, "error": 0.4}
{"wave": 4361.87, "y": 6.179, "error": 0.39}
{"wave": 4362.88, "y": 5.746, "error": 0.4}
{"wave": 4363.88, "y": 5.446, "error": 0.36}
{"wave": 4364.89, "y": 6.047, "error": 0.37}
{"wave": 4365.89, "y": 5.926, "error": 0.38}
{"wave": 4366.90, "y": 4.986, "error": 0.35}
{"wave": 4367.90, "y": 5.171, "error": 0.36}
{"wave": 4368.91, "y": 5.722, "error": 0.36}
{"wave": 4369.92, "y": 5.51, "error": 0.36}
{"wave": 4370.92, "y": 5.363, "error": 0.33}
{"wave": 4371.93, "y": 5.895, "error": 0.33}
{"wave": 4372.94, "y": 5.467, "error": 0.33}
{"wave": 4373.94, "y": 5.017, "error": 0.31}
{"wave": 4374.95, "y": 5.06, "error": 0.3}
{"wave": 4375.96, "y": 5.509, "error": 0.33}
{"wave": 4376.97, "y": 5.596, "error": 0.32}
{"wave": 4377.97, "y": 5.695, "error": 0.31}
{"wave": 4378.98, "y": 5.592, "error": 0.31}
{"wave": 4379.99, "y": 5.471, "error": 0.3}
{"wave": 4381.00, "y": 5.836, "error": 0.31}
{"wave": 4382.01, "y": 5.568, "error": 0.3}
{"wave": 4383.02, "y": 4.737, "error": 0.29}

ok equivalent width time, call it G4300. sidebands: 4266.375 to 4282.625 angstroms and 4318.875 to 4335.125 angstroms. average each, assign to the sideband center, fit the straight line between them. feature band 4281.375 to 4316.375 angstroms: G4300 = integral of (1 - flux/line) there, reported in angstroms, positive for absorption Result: 3.4 angstroms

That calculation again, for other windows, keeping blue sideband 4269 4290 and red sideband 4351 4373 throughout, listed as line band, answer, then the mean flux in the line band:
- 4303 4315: 1.86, 4.54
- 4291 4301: 1.23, 4.63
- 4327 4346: 2.23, 4.89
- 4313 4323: 0.04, 5.41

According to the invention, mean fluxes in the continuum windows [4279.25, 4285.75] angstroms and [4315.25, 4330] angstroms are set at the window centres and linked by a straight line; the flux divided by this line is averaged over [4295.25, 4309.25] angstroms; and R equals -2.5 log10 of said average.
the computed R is 0.24 mag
